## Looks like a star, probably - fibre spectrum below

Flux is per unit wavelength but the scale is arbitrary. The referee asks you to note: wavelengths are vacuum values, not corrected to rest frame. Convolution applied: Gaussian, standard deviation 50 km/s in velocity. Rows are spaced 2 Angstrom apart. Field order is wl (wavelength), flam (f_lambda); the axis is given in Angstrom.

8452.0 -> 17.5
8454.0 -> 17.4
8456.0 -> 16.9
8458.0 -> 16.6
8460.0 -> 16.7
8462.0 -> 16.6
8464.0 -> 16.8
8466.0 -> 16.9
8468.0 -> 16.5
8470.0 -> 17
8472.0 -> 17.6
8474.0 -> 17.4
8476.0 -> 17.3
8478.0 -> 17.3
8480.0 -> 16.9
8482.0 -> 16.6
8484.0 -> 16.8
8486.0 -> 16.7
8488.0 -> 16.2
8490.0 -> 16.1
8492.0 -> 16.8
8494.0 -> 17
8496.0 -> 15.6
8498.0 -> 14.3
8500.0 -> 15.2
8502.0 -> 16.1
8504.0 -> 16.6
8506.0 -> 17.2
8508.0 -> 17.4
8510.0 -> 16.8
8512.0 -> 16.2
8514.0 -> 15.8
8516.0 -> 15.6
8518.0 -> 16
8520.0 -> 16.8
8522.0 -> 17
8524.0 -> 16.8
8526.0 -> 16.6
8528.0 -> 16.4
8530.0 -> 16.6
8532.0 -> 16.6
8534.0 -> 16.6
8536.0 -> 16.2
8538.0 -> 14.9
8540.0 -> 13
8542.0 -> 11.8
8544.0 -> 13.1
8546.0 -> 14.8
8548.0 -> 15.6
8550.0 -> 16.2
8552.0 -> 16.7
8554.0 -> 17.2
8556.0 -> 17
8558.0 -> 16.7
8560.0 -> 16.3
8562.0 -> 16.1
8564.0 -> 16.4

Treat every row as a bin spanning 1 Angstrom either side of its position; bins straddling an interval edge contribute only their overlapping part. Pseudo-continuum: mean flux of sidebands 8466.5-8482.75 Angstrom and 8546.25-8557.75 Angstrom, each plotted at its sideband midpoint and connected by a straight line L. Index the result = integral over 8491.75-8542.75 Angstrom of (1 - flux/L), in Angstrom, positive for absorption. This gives 2.2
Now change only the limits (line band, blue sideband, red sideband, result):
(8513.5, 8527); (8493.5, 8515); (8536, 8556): -0.6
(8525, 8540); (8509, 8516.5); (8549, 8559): 0.3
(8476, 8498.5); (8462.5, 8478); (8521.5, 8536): 0.6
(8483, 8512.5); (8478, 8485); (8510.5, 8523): 0.4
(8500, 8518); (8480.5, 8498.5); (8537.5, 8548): -1.2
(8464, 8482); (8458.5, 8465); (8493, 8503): -0.8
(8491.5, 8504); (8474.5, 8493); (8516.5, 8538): 0.6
